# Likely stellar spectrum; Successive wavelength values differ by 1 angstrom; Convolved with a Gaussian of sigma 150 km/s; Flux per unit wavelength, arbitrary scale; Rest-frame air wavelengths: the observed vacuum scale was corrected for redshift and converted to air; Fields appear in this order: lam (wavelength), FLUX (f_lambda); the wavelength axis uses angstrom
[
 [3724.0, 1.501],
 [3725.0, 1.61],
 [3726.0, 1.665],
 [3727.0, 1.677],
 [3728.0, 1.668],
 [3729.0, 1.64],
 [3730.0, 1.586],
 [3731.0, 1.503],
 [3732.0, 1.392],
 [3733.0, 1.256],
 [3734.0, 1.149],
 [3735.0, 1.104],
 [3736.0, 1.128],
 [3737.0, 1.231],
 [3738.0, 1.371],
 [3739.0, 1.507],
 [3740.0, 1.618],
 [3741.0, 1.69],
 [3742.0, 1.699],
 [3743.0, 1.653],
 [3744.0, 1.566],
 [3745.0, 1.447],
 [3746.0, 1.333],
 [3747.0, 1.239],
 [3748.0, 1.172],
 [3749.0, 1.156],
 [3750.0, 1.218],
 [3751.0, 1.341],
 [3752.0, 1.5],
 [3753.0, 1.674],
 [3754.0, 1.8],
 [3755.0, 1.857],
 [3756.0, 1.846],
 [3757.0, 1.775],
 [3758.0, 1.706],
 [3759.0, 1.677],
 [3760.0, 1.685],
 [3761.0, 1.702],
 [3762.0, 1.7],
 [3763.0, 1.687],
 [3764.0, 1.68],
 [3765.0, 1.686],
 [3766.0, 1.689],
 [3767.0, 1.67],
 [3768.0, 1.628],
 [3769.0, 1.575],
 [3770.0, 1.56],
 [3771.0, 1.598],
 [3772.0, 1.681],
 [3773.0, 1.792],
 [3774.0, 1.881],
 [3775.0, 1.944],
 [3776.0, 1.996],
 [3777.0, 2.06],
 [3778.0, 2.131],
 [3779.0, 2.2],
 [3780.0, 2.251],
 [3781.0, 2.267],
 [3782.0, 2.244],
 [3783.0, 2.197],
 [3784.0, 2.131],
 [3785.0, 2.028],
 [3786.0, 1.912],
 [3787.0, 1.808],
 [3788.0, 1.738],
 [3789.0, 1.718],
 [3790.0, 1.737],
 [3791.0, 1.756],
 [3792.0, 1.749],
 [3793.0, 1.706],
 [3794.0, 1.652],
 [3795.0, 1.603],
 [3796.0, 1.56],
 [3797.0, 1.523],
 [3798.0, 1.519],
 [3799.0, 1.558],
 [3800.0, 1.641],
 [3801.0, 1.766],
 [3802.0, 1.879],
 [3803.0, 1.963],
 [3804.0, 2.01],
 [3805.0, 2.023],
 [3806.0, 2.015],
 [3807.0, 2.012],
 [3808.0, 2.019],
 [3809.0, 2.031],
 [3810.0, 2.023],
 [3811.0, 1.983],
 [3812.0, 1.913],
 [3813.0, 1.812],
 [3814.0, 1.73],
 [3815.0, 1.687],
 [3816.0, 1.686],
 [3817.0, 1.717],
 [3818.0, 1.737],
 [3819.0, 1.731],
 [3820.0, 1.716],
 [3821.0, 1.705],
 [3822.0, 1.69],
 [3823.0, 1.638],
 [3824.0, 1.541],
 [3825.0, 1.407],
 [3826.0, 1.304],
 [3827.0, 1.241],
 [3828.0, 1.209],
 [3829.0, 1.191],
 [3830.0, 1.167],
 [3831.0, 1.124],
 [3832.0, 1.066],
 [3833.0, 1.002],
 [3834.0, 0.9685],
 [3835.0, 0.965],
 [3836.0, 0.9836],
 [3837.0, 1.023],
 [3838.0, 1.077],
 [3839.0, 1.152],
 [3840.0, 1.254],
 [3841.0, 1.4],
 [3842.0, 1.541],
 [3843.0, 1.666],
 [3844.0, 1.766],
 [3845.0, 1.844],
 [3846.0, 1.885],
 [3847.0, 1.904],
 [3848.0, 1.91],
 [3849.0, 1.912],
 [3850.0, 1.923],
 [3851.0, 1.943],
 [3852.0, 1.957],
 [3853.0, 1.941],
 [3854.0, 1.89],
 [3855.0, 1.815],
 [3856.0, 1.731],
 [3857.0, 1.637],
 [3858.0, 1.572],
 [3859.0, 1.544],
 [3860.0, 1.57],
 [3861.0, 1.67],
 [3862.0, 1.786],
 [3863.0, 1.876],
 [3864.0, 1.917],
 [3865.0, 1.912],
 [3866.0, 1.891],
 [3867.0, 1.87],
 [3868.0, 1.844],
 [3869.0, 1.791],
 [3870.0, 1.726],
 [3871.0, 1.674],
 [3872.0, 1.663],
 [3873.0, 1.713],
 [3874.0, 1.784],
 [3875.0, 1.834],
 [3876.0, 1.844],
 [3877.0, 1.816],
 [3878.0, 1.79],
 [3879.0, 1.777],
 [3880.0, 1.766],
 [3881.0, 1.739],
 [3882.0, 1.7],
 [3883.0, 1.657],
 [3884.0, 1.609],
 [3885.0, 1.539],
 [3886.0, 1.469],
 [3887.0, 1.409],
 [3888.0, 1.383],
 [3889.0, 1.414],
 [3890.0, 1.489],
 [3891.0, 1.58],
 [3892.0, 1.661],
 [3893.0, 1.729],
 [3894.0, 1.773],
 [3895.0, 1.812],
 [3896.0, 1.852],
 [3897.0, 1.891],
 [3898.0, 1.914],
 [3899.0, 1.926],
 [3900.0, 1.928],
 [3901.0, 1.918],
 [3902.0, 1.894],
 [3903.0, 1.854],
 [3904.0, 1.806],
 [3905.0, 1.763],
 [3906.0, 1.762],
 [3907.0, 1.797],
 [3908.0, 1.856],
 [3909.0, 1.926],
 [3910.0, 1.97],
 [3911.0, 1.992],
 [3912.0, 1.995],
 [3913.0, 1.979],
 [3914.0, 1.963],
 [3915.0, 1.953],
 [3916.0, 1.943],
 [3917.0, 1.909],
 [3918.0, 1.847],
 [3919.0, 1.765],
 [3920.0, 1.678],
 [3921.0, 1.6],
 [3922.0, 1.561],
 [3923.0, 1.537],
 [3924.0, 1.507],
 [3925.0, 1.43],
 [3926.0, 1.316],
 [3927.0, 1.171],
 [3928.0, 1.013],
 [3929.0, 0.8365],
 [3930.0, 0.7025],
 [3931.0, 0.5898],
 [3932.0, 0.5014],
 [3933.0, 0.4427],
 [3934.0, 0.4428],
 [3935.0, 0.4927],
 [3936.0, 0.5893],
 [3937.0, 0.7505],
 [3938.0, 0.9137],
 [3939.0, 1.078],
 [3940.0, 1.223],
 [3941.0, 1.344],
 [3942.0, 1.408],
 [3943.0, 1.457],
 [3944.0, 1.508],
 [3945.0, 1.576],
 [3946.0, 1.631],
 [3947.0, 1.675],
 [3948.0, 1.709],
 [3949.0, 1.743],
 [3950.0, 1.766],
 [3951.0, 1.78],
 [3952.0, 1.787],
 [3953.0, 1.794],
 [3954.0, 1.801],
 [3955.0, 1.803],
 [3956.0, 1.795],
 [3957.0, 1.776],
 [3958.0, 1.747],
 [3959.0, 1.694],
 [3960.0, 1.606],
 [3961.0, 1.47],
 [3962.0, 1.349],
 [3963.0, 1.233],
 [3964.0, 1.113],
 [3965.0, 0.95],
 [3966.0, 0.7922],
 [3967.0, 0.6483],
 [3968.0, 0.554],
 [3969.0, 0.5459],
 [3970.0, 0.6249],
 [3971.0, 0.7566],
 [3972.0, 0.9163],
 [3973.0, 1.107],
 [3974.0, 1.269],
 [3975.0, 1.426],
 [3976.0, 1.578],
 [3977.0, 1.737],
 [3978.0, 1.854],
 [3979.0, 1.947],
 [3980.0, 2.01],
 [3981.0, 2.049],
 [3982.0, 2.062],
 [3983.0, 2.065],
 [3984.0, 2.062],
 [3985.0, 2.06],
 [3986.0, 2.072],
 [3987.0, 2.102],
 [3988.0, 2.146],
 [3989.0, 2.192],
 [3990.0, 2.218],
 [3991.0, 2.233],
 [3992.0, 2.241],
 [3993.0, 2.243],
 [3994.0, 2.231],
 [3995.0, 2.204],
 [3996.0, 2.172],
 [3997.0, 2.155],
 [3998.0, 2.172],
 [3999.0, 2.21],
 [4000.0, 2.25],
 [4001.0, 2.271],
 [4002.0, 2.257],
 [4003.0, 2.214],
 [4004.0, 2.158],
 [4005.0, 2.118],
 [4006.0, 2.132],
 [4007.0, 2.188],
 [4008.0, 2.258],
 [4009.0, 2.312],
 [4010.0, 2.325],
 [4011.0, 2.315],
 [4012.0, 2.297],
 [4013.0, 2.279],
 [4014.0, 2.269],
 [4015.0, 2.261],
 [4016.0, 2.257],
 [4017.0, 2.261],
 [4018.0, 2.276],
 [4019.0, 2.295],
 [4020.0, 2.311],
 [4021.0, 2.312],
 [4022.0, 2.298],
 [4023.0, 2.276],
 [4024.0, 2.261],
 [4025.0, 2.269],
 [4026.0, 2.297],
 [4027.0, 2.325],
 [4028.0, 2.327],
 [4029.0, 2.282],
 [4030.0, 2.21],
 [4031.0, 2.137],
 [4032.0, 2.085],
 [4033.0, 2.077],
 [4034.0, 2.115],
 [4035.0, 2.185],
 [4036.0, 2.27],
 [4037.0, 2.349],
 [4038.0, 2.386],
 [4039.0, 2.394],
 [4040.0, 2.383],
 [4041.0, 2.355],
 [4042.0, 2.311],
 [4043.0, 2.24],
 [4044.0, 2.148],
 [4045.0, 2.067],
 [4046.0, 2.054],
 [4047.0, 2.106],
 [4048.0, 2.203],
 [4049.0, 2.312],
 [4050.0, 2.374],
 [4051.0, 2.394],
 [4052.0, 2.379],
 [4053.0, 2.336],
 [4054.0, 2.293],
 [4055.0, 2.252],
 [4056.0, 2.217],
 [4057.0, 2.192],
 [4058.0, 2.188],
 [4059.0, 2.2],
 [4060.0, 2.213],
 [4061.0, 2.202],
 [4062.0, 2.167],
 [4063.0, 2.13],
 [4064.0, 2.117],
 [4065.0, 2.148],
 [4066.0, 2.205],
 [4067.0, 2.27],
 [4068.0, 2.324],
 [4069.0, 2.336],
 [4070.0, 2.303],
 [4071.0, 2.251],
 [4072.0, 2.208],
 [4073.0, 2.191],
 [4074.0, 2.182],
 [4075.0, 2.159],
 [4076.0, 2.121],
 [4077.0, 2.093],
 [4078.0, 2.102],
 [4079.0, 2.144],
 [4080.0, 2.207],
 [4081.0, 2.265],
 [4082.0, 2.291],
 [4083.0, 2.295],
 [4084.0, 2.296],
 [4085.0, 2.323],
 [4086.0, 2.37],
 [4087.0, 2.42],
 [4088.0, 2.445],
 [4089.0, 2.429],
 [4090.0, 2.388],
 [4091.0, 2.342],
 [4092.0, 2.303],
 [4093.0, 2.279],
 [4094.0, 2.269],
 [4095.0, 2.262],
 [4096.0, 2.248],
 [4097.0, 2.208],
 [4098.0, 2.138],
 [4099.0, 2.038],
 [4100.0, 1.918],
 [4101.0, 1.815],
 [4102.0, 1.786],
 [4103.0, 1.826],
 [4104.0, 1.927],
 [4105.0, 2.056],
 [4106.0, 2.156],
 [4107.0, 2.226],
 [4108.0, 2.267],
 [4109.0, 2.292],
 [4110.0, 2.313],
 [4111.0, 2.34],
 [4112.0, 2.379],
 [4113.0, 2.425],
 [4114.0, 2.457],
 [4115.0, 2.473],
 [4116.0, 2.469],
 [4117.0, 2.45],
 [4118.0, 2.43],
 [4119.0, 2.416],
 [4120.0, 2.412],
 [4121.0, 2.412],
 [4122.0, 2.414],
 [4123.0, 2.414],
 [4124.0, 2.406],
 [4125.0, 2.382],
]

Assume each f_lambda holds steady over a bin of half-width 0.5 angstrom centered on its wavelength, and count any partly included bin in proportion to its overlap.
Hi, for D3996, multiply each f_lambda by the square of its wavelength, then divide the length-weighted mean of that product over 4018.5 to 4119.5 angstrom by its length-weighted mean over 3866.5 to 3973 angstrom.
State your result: 1.6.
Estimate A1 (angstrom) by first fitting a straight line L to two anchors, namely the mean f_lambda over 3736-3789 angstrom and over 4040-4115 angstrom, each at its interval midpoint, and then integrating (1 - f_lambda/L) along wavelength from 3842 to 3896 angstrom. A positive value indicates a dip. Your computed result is 4.1 angstrom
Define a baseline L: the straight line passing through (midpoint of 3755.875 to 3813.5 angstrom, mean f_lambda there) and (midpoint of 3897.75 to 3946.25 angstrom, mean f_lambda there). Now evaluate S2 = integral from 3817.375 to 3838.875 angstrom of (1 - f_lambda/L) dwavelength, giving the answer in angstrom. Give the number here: 5.1 angstrom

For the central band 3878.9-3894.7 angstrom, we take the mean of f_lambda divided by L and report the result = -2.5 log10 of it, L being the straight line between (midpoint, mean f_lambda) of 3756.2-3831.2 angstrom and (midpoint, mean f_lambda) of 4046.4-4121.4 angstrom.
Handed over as 0.19 mag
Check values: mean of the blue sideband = 1.76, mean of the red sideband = 2.24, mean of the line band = 1.6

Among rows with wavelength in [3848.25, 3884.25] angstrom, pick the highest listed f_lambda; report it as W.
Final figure 1.957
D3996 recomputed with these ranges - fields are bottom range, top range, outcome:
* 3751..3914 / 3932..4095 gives 1.25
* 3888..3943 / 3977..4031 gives 1.54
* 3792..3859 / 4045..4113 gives 1.55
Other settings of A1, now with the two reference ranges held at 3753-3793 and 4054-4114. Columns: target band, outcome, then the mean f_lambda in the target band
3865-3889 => 3.1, 1.71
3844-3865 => 1.3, 1.81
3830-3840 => 4.5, 1.06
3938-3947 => 2.9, 1.39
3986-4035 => -2.4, 2.23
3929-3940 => 7.3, 0.685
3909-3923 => 1.1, 1.85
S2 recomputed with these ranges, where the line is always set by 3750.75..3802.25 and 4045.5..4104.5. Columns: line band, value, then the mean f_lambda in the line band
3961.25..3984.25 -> 8.2 angstrom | 1.33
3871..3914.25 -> 4.1 angstrom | 1.76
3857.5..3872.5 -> 1.2 angstrom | 1.75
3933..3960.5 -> 8.2 angstrom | 1.42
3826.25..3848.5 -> 6.4 angstrom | 1.33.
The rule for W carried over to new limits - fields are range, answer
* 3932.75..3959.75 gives 1.803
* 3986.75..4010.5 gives 2.325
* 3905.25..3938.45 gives 1.995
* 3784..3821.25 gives 2.131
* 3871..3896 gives 1.852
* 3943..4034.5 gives 2.327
